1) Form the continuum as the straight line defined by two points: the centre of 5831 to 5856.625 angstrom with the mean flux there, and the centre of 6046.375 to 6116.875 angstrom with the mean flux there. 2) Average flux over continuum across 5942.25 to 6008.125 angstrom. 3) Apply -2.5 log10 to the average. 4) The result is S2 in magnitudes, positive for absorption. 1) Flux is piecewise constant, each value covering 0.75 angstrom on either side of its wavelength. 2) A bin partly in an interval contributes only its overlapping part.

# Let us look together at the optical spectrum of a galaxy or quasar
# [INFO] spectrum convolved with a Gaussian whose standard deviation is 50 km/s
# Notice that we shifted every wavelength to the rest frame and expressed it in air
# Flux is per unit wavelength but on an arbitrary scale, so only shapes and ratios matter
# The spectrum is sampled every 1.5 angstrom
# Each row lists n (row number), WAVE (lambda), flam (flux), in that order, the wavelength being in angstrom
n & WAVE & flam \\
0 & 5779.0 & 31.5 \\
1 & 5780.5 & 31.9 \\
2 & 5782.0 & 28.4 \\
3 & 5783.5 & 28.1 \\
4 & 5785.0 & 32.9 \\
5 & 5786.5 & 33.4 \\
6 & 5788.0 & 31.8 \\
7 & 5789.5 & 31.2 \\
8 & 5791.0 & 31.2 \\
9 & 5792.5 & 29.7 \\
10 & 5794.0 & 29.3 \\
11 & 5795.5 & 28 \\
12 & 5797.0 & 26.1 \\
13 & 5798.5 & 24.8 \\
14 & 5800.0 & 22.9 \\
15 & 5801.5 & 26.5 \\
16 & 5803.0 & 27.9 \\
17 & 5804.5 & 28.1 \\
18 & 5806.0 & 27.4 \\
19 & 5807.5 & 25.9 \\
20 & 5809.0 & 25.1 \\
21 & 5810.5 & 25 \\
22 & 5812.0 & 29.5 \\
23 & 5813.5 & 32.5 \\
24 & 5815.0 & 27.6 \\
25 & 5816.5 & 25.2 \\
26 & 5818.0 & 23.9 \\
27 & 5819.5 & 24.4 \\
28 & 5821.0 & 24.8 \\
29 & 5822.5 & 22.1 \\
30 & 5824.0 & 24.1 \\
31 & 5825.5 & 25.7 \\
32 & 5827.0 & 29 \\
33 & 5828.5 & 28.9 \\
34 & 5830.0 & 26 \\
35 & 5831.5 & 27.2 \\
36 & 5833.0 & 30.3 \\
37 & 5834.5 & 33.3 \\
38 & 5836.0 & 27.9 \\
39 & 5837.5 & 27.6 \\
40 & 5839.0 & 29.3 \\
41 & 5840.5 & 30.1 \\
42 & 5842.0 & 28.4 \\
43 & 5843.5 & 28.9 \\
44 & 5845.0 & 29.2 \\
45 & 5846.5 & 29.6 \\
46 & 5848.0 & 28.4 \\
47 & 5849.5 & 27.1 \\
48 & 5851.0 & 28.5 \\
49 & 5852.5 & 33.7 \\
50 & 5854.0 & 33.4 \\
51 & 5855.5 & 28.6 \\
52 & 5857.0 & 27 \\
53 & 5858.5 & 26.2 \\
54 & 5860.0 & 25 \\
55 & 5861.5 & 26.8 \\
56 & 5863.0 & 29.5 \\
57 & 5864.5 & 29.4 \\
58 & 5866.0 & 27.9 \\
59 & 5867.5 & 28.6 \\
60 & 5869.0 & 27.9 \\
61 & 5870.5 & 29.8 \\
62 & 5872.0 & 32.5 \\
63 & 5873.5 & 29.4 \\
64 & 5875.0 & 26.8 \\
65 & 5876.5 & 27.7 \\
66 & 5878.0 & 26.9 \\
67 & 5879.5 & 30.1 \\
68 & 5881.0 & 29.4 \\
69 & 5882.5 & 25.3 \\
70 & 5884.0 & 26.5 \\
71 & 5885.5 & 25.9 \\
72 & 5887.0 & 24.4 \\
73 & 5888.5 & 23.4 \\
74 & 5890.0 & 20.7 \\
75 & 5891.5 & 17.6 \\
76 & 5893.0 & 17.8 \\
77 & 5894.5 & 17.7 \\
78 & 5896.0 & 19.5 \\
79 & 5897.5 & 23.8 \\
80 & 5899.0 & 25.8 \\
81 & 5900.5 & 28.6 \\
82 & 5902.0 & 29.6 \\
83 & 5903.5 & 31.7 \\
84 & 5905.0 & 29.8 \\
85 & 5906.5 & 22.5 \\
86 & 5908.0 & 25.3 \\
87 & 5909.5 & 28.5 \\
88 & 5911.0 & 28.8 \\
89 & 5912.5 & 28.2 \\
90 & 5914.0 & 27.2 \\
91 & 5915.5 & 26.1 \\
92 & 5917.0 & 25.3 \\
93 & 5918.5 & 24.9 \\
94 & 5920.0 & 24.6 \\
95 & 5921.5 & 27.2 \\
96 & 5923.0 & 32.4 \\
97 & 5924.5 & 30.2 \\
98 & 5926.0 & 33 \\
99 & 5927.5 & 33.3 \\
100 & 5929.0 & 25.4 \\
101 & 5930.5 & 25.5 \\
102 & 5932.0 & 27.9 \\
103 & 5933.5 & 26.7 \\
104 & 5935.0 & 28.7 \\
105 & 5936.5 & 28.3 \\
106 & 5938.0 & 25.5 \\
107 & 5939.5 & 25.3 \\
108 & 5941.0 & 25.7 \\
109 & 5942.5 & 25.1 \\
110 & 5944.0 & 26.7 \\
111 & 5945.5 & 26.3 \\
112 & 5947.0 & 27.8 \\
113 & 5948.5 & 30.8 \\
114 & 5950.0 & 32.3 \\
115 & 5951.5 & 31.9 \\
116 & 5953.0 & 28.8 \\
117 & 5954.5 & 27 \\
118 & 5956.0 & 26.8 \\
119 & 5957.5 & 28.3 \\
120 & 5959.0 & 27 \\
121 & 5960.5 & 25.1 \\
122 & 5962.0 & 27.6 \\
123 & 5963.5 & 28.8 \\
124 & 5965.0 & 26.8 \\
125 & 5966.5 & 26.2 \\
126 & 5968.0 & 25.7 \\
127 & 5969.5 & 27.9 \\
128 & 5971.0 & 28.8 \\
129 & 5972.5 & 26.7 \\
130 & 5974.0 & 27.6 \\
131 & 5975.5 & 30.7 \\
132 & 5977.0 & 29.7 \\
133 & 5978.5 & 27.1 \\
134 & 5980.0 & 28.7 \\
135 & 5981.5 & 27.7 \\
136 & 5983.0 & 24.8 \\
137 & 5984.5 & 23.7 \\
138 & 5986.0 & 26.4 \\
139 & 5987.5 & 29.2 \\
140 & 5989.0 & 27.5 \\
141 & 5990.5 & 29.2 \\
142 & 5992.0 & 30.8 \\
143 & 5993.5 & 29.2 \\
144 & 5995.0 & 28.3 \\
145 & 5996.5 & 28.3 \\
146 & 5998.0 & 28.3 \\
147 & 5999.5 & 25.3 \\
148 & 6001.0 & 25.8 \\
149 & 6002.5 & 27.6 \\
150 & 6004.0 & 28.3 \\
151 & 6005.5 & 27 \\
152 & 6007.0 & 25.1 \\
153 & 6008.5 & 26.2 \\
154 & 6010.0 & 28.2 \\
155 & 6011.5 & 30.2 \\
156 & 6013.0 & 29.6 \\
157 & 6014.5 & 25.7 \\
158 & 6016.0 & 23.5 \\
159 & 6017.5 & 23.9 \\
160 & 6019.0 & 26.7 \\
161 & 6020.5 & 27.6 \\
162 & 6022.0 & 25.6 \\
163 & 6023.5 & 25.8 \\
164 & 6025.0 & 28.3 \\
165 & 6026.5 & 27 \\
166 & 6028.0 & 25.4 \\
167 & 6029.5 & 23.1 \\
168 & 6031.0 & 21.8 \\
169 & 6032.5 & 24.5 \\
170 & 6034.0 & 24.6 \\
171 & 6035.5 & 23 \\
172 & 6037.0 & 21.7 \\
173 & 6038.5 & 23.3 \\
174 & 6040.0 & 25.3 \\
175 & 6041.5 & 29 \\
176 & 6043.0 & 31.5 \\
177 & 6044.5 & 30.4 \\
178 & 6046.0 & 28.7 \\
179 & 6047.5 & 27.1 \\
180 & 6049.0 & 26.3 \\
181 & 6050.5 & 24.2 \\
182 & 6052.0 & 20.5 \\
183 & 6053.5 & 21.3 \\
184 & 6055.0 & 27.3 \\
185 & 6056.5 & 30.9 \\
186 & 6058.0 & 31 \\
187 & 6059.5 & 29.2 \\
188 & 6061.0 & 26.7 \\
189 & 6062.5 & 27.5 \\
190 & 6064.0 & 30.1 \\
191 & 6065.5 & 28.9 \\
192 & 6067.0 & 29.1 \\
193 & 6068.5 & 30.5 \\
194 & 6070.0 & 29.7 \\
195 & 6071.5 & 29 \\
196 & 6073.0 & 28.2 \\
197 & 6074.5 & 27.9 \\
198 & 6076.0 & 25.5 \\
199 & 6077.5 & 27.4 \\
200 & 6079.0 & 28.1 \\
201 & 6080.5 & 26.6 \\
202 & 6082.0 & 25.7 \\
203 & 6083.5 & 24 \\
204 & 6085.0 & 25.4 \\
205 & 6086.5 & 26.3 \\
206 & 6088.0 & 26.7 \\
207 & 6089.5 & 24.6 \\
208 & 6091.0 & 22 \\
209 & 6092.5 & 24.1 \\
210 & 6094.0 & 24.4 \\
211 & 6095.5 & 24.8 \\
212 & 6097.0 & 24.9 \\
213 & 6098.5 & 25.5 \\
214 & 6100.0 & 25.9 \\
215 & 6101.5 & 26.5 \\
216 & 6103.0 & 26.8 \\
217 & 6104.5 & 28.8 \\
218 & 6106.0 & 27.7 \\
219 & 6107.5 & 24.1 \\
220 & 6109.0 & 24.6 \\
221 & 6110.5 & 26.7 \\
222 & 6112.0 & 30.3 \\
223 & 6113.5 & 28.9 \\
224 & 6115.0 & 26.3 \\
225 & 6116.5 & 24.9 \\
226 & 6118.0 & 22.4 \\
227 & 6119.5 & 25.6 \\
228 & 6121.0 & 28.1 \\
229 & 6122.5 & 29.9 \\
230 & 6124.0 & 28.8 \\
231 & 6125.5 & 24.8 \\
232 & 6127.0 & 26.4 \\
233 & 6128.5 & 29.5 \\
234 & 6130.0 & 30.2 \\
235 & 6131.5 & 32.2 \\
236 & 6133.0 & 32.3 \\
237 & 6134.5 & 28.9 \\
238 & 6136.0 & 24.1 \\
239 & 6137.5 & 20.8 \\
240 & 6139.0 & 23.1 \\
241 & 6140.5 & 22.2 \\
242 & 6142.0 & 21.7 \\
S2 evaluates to 0.009 mag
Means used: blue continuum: 29.5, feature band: 27.7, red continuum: 26.7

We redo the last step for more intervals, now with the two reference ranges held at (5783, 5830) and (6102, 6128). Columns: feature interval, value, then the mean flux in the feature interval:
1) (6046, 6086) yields -0.01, 27.3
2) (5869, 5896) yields 0.08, 25.3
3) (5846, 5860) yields -0.06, 28.9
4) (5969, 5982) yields -0.05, 28.3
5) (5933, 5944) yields 0.03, 26.5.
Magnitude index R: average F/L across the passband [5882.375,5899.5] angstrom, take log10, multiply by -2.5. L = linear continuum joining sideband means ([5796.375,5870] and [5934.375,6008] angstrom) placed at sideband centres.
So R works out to 0.24 mag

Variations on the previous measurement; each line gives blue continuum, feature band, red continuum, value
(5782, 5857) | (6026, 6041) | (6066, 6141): 0.13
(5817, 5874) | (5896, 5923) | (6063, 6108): 0.03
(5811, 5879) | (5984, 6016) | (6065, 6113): -0.02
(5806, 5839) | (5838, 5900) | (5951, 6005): 0.01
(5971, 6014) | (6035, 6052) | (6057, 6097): 0.05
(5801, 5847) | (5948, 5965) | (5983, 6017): -0.04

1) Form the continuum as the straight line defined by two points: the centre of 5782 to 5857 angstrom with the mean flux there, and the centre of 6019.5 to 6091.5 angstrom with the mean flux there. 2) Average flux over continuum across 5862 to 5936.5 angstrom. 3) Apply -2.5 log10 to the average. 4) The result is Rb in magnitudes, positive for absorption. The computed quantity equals 0.03 mag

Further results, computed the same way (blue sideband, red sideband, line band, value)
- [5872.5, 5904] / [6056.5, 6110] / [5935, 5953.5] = -0.09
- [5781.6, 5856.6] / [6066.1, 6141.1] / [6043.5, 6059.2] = 0.00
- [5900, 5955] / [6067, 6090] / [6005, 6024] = 0.04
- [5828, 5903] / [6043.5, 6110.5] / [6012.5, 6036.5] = 0.07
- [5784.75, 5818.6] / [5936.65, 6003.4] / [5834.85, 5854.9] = -0.06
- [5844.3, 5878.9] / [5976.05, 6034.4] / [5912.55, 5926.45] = 0.01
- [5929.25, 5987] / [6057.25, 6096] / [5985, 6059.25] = 0.02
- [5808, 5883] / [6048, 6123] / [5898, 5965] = -0.01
